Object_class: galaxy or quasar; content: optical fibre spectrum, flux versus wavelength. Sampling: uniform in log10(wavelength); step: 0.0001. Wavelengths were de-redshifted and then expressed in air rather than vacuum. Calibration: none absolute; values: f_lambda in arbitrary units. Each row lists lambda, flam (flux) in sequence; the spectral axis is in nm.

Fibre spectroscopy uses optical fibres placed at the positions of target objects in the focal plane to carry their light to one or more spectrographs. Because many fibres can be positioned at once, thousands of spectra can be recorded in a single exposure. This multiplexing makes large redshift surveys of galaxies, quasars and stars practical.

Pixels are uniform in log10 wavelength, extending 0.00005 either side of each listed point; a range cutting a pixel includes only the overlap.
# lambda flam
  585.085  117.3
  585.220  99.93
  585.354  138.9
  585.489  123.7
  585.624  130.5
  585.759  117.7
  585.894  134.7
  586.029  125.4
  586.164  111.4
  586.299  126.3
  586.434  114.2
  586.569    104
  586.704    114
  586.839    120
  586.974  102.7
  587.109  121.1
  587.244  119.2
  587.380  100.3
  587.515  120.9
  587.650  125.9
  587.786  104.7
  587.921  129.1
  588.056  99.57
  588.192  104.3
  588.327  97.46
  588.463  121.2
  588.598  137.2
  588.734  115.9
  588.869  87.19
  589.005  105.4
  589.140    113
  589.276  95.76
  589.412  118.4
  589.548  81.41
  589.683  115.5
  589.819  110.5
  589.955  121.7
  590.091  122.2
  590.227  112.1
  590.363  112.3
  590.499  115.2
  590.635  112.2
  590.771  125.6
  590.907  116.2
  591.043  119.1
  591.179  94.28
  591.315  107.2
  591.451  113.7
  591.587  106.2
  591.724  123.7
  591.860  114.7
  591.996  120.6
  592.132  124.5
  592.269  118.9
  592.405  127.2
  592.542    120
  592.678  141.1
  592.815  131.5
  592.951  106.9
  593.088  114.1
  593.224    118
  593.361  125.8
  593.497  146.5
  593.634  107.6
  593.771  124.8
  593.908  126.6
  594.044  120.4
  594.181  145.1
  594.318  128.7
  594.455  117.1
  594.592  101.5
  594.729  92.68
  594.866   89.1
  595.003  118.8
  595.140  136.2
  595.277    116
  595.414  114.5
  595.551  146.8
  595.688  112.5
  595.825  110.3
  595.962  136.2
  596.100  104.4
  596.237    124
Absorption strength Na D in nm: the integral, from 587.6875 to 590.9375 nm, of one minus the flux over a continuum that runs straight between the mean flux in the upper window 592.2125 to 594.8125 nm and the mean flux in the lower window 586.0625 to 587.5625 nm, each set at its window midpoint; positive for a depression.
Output 0.15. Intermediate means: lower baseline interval 114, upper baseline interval 122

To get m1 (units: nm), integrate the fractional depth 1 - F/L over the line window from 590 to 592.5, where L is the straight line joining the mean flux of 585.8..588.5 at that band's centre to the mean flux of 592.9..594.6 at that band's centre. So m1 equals 0.08 nm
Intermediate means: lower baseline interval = 115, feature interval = 116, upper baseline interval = 123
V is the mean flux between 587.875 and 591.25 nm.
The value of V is 111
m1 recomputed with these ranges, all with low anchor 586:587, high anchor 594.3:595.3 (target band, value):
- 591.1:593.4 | -0.113 nm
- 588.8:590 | 0.090 nm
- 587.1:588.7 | -0.008 nm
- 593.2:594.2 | -0.129 nm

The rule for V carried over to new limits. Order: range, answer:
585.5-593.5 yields 116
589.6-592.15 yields 115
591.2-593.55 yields 121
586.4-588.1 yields 114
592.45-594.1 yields 124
